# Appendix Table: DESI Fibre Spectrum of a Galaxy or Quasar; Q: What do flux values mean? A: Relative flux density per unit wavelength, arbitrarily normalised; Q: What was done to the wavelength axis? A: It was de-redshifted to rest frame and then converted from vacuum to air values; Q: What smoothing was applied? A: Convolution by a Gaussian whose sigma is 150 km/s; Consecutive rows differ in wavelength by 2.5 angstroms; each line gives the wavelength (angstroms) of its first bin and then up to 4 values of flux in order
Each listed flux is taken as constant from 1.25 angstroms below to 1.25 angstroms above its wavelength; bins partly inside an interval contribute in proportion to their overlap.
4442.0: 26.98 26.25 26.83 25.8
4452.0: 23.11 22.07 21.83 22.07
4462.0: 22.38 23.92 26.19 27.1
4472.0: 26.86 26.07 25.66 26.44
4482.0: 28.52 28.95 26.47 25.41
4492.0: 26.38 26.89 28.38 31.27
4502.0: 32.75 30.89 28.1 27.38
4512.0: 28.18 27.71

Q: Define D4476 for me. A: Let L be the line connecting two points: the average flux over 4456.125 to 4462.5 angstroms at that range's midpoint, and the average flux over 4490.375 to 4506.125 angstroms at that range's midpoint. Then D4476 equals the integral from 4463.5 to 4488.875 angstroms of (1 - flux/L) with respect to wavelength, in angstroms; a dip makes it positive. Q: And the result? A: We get -1.5 angstroms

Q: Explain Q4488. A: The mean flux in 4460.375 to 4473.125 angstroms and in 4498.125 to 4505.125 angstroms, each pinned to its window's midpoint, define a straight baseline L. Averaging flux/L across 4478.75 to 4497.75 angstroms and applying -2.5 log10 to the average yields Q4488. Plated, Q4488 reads 0.08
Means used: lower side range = 25.2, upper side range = 31.6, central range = 27.2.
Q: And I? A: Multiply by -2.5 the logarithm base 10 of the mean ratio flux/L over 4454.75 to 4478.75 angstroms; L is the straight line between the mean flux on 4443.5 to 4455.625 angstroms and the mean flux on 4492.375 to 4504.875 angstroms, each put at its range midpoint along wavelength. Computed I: 0.08 mag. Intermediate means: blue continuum 24.8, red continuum 29.7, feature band 24.6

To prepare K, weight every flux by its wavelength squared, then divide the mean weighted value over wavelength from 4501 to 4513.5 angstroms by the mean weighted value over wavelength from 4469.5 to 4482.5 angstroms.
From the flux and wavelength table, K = 1.1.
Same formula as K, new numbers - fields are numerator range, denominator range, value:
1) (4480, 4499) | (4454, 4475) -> 1.14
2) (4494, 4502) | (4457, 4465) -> 1.34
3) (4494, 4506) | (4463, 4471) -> 1.19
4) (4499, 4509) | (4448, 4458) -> 1.34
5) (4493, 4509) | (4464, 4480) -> 1.15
